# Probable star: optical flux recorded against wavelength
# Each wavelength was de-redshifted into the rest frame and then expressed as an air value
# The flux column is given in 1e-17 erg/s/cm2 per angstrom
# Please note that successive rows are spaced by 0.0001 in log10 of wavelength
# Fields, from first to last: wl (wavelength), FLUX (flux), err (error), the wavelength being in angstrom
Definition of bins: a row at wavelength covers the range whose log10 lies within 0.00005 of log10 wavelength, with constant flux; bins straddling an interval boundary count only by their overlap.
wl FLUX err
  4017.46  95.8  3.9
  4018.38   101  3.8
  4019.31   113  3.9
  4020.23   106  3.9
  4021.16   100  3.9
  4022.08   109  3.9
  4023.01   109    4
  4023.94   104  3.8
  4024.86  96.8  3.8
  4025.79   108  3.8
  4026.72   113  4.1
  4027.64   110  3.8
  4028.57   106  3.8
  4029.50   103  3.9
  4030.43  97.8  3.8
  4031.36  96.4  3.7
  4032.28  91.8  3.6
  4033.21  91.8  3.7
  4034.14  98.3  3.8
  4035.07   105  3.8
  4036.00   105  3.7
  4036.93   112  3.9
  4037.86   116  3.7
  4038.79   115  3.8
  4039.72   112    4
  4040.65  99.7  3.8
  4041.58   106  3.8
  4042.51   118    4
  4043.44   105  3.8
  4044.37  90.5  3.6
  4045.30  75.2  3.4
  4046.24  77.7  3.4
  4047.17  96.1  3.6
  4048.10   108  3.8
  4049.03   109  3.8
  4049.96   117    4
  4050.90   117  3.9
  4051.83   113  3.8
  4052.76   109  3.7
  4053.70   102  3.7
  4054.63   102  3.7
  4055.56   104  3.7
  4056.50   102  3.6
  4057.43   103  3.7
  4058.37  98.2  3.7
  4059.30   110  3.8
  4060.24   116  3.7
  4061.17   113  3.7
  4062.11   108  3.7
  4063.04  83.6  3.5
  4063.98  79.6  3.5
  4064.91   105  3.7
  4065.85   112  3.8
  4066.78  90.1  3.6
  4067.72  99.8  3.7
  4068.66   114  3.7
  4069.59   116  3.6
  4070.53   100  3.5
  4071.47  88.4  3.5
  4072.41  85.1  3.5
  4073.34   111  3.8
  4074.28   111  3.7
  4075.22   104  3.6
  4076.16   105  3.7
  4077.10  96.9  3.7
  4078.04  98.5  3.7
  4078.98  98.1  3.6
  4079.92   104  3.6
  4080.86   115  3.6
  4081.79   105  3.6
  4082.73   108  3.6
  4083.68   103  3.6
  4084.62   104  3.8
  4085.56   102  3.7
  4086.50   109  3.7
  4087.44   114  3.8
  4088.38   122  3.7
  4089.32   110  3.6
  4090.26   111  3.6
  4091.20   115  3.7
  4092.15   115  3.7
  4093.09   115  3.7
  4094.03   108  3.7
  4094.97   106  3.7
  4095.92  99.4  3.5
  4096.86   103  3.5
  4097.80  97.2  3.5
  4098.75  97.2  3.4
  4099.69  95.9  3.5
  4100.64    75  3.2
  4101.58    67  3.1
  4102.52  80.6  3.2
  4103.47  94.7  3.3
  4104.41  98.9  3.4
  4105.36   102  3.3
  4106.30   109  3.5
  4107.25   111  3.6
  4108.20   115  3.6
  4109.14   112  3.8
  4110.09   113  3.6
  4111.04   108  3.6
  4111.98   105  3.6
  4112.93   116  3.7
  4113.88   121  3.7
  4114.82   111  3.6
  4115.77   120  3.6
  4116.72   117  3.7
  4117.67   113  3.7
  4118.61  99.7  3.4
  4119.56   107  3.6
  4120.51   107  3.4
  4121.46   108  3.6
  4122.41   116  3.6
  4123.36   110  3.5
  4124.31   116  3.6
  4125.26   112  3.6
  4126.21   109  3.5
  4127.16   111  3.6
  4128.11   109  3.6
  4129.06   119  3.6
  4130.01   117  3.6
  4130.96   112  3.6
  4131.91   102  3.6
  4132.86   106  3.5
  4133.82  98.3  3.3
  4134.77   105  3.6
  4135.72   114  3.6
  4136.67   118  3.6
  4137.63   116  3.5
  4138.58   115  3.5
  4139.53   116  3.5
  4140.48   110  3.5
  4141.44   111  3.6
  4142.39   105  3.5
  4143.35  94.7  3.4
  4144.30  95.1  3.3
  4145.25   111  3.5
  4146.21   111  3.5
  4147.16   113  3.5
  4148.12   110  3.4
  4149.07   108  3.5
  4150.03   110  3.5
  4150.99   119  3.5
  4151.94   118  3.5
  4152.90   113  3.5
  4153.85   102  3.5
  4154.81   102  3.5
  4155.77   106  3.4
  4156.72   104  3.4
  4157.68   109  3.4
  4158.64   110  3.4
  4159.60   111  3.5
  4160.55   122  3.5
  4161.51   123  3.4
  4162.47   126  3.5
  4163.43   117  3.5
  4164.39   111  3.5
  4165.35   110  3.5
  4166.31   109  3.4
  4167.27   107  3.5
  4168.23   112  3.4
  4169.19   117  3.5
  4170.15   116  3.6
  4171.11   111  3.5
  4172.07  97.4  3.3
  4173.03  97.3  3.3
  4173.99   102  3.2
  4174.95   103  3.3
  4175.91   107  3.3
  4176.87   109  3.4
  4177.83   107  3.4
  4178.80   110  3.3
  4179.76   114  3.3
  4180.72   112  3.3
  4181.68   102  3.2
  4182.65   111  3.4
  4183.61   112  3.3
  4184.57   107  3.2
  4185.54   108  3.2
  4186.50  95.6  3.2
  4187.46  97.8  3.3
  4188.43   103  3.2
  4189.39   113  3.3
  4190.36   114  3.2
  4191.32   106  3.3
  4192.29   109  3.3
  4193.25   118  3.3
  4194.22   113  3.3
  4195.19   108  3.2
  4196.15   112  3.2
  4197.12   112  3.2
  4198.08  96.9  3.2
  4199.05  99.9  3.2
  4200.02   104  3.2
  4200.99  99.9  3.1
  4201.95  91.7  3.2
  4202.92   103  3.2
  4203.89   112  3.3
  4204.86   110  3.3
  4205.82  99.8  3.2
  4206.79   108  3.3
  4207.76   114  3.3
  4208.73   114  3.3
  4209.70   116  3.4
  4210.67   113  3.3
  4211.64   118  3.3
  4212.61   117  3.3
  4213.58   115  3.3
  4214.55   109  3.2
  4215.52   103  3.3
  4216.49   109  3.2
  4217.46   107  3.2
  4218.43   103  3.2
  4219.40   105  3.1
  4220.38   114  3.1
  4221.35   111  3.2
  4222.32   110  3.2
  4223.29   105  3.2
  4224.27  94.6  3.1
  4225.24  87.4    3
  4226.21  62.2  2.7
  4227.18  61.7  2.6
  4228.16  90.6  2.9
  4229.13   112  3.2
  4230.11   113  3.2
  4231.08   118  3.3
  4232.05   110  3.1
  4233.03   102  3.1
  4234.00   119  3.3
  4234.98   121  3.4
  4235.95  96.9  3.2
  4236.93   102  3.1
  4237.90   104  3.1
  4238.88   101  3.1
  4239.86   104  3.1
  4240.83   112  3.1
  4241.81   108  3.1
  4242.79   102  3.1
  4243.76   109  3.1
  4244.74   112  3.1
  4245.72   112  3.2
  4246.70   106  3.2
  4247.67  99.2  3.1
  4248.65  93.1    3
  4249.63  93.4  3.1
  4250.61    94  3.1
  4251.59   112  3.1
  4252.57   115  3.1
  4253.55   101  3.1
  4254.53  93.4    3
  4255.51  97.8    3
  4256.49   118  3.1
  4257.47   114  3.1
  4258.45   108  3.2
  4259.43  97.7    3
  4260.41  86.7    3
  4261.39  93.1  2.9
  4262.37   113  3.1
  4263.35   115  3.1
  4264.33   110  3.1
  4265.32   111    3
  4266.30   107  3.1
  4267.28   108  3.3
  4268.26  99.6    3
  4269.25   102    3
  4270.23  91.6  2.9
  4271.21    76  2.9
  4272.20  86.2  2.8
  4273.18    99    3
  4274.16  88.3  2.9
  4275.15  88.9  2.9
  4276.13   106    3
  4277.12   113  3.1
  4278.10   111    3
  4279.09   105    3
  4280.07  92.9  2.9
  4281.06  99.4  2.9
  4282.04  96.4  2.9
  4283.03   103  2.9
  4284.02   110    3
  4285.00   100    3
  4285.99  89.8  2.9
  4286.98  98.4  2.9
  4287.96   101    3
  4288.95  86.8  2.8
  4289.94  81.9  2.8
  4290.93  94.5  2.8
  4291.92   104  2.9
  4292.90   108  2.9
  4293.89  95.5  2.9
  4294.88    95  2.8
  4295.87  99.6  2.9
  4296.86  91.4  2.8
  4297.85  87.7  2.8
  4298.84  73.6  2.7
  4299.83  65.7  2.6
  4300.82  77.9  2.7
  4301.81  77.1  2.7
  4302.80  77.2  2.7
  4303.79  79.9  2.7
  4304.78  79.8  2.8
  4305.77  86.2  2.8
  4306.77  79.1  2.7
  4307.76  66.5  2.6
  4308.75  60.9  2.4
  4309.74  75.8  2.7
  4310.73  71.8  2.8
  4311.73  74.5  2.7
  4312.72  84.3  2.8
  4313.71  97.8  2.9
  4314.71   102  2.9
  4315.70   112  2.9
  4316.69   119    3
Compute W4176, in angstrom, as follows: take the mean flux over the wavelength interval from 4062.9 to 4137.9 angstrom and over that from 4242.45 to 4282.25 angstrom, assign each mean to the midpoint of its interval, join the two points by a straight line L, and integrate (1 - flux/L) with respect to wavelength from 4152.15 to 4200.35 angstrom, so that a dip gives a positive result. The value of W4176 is -2.2 angstrom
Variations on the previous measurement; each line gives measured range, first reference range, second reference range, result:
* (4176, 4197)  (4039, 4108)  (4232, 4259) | -0.80 angstrom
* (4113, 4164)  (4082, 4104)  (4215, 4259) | -4.16 angstrom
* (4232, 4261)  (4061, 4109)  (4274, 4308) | -3.22 angstrom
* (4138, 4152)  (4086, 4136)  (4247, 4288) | -0.49 angstrom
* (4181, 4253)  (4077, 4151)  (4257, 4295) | -2.21 angstrom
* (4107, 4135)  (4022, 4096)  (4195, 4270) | -1.67 angstrom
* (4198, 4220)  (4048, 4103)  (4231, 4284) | -0.90 angstrom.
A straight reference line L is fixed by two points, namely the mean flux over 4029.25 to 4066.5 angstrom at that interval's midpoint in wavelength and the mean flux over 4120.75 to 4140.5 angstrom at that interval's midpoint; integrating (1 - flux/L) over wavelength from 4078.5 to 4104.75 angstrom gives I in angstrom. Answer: 1.17 angstrom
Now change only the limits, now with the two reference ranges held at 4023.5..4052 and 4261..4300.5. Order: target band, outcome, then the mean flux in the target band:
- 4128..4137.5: -0.9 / 110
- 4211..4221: -1.1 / 110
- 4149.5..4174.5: -2.6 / 111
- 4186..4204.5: -1.2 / 106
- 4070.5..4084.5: 0.0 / 102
